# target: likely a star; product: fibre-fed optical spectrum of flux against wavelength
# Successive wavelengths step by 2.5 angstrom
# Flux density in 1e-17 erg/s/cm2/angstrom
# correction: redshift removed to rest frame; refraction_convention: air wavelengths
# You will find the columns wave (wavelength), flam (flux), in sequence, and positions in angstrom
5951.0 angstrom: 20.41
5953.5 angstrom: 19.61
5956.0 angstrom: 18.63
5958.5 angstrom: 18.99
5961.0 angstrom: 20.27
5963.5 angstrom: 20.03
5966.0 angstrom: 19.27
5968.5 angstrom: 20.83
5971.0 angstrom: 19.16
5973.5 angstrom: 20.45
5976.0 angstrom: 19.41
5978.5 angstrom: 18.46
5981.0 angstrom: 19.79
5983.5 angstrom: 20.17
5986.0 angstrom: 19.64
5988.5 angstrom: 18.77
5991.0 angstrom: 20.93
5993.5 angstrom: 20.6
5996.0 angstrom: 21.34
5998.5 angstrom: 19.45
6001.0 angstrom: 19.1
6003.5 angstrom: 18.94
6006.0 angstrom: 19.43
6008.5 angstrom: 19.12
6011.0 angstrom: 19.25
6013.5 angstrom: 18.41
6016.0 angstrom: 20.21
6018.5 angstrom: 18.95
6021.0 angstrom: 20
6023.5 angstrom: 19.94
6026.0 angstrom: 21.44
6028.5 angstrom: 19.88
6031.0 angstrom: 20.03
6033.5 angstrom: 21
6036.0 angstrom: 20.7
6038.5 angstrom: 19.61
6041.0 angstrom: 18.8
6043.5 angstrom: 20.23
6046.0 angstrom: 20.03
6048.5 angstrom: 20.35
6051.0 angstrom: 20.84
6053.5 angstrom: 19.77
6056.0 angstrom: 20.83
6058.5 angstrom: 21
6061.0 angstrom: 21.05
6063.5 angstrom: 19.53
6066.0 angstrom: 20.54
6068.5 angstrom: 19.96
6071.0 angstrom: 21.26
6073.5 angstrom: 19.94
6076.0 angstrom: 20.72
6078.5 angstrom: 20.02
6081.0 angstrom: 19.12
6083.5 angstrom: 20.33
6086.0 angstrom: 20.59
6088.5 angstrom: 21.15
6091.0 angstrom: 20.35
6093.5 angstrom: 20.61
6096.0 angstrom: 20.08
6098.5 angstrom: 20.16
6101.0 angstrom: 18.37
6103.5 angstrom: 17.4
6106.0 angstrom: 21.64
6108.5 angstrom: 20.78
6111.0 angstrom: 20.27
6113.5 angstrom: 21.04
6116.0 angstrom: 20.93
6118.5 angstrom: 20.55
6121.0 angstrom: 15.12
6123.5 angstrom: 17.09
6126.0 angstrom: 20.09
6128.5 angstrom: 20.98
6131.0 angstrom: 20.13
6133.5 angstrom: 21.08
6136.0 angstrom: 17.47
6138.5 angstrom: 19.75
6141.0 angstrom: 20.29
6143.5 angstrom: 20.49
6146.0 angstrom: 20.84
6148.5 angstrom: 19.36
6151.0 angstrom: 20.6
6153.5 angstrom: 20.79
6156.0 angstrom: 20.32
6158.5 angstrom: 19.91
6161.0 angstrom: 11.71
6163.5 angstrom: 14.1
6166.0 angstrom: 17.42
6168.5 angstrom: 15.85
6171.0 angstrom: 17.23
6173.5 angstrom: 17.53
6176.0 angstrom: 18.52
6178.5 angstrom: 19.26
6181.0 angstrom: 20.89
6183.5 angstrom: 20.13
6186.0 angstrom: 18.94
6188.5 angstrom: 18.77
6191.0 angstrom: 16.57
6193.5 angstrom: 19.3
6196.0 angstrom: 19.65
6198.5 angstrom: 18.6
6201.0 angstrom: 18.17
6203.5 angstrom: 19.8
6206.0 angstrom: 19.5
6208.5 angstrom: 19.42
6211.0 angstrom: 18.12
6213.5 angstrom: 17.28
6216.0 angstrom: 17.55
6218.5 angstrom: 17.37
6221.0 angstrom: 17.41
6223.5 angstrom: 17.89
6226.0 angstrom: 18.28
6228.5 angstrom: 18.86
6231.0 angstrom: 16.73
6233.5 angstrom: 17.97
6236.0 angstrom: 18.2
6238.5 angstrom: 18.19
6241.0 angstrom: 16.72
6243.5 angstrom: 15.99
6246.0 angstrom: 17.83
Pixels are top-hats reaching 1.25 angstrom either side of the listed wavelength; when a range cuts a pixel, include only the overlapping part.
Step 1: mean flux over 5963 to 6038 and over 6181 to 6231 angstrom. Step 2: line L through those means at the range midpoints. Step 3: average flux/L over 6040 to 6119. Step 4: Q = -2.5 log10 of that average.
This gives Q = -0.052 mag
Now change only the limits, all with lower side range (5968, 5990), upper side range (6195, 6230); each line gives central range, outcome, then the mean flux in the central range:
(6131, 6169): -0.002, 18.8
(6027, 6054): -0.047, 20.1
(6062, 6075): -0.062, 20.3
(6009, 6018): 0.010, 19.2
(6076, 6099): -0.069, 20.3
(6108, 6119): -0.099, 20.7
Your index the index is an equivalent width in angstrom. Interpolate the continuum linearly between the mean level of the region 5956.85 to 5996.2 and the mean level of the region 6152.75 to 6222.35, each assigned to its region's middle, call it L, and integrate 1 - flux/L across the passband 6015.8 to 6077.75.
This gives -3.1 angstrom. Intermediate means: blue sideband 19.8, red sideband 18.2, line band 20.3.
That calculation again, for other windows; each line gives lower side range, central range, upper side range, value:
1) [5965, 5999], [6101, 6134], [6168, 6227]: -1.2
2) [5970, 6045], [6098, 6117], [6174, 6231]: -0.9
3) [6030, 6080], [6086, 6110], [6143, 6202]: -0.5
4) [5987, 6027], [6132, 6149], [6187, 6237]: -1.0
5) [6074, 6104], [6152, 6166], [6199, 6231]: 1.2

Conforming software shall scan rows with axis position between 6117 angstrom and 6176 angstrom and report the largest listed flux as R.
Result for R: 21.08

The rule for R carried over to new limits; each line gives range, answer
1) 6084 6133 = 21.64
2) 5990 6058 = 21.44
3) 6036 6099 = 21.26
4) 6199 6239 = 19.8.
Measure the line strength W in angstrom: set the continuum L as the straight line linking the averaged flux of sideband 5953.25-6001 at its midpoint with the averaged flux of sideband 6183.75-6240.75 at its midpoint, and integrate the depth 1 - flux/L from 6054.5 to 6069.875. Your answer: -1.0 angstrom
